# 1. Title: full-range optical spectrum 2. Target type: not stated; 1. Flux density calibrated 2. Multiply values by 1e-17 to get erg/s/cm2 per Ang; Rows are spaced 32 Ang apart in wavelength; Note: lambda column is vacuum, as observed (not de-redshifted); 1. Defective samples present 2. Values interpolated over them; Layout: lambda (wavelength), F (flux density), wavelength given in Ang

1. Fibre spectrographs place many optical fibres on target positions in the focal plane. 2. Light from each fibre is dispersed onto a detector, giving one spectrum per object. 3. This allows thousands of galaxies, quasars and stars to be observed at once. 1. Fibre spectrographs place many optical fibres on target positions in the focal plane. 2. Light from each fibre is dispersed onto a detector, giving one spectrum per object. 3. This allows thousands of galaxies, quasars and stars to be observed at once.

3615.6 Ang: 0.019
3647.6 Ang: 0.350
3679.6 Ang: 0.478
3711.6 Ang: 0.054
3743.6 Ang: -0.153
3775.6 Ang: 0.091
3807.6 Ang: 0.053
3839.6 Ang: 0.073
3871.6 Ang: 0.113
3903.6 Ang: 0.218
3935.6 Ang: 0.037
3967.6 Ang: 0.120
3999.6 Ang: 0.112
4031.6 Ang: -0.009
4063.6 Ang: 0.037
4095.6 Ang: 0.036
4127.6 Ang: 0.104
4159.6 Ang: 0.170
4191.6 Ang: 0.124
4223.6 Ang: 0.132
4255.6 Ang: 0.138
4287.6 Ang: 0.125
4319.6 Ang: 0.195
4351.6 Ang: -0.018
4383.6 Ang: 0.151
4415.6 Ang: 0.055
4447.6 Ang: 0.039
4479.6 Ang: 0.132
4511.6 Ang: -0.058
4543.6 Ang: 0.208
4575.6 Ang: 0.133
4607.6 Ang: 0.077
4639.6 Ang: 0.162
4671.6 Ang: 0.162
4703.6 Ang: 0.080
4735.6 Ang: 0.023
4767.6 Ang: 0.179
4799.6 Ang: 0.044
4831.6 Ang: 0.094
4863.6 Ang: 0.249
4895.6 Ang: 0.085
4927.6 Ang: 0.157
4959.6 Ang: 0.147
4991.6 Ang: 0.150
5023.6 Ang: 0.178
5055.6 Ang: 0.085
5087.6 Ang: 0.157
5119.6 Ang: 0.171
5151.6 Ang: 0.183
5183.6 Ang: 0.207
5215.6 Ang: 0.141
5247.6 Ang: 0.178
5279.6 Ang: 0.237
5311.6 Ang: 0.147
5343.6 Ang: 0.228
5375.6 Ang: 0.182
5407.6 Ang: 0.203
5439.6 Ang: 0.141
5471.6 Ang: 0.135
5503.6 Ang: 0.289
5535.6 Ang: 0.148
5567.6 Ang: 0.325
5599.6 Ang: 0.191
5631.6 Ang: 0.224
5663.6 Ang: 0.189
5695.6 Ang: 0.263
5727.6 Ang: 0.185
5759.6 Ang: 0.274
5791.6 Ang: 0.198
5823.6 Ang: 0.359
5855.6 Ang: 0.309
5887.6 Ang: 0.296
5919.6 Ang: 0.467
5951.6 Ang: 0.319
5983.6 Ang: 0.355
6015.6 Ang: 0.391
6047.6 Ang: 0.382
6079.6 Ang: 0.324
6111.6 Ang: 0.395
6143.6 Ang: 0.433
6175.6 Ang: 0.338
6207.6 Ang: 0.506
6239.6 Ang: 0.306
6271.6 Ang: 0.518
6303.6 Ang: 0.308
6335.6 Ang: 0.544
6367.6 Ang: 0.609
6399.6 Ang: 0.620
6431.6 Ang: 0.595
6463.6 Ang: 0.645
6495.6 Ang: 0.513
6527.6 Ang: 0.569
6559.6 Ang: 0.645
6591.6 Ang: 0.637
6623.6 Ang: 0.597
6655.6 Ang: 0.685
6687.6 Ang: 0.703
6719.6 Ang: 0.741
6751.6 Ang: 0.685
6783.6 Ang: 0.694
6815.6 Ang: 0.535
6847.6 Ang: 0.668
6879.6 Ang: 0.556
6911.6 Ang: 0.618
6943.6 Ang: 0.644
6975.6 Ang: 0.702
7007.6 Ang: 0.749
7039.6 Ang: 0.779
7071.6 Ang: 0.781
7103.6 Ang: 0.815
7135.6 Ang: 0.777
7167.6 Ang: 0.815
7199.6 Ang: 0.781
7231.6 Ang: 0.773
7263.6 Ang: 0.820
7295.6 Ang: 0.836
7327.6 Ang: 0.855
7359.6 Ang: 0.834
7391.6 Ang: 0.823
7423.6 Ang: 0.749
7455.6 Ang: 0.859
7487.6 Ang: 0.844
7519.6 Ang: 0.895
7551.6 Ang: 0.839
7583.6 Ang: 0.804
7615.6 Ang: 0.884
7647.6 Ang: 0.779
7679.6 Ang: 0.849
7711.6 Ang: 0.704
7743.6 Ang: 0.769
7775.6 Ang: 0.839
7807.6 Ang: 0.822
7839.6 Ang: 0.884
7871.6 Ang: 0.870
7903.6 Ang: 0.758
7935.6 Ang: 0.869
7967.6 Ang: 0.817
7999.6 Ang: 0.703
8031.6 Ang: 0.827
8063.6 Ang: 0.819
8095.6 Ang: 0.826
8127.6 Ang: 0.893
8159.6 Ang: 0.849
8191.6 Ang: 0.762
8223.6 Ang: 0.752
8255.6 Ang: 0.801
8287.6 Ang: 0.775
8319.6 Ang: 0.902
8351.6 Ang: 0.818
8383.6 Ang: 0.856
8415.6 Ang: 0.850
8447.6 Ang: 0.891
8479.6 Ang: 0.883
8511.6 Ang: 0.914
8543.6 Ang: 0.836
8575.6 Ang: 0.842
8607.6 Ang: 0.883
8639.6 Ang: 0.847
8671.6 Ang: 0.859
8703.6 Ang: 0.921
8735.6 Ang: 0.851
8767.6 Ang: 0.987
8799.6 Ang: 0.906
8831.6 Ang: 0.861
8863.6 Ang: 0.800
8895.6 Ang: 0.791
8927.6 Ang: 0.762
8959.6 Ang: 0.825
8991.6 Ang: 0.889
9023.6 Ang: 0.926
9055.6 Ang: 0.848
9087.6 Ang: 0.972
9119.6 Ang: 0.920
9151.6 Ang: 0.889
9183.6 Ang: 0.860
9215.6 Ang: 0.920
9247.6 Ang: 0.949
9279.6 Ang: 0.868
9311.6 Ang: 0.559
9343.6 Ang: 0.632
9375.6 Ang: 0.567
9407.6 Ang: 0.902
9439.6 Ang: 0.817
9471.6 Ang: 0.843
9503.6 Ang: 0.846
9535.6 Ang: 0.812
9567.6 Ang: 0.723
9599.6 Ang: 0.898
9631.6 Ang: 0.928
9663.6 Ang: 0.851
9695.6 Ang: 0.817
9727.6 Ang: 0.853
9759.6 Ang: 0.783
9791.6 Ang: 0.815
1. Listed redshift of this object 0.59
